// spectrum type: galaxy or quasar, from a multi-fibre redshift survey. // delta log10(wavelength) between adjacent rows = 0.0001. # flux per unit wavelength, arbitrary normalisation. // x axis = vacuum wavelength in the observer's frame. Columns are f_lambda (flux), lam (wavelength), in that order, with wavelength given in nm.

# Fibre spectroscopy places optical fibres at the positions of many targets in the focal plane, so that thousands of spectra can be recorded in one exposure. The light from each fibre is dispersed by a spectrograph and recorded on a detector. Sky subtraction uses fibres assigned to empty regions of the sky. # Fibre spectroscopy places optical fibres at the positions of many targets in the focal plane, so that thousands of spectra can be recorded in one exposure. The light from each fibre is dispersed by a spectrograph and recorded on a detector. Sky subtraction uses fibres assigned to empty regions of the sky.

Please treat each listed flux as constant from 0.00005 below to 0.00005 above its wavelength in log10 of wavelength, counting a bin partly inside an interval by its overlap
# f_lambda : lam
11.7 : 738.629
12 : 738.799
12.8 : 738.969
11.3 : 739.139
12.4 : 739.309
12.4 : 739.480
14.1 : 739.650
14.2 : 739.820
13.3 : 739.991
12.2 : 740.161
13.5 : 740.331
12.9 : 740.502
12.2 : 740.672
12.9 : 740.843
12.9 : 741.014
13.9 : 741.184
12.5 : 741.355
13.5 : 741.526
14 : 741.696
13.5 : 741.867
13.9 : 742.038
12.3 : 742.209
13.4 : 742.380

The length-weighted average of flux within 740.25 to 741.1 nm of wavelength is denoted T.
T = 12.9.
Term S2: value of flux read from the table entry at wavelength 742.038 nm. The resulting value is 13.9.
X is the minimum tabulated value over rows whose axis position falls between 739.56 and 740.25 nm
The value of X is 12.2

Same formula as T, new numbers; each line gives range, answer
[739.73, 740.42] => 13.3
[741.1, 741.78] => 13.5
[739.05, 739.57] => 12.1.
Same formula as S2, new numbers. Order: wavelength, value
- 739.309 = 12.4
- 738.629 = 11.7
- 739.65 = 14.1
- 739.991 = 13.3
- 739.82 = 14.2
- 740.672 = 12.2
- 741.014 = 12.9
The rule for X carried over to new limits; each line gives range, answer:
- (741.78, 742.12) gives 13.5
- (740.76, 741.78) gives 12.5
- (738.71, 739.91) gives 11.3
